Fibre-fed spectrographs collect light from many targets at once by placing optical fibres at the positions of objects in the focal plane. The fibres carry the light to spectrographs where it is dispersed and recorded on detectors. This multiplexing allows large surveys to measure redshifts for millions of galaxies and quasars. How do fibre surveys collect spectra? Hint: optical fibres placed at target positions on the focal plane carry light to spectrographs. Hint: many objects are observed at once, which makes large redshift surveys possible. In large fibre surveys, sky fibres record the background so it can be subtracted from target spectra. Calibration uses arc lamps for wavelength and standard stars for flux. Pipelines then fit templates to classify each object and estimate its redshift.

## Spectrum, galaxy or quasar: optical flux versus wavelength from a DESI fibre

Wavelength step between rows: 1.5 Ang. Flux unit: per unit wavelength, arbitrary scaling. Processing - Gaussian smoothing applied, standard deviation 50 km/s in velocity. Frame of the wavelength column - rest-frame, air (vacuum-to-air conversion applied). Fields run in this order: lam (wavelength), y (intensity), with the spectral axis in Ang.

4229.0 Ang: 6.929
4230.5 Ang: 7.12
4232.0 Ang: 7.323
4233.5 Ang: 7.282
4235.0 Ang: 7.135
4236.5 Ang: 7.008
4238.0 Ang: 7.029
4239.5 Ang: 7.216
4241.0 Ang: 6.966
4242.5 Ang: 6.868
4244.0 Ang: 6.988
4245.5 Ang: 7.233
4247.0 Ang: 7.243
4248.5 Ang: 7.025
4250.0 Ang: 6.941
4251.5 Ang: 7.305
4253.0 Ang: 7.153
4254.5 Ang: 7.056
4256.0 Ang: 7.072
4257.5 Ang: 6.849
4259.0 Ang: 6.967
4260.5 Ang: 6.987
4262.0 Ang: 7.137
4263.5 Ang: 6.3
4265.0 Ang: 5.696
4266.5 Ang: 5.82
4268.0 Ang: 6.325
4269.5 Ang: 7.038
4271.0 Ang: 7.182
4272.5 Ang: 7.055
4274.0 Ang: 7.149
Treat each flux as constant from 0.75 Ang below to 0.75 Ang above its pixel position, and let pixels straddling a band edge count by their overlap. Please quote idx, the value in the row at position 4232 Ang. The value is 7.323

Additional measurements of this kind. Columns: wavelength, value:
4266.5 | 5.82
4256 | 7.072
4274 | 7.149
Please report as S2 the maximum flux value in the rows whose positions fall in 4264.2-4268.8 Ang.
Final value 6.325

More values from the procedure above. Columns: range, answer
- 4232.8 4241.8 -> 7.282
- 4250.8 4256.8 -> 7.305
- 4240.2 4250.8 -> 7.243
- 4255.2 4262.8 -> 7.137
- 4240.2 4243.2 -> 6.966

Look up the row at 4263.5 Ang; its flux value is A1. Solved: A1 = 6.3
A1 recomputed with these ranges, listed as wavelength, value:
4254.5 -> 7.056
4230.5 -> 7.12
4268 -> 6.325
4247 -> 7.243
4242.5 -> 6.868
